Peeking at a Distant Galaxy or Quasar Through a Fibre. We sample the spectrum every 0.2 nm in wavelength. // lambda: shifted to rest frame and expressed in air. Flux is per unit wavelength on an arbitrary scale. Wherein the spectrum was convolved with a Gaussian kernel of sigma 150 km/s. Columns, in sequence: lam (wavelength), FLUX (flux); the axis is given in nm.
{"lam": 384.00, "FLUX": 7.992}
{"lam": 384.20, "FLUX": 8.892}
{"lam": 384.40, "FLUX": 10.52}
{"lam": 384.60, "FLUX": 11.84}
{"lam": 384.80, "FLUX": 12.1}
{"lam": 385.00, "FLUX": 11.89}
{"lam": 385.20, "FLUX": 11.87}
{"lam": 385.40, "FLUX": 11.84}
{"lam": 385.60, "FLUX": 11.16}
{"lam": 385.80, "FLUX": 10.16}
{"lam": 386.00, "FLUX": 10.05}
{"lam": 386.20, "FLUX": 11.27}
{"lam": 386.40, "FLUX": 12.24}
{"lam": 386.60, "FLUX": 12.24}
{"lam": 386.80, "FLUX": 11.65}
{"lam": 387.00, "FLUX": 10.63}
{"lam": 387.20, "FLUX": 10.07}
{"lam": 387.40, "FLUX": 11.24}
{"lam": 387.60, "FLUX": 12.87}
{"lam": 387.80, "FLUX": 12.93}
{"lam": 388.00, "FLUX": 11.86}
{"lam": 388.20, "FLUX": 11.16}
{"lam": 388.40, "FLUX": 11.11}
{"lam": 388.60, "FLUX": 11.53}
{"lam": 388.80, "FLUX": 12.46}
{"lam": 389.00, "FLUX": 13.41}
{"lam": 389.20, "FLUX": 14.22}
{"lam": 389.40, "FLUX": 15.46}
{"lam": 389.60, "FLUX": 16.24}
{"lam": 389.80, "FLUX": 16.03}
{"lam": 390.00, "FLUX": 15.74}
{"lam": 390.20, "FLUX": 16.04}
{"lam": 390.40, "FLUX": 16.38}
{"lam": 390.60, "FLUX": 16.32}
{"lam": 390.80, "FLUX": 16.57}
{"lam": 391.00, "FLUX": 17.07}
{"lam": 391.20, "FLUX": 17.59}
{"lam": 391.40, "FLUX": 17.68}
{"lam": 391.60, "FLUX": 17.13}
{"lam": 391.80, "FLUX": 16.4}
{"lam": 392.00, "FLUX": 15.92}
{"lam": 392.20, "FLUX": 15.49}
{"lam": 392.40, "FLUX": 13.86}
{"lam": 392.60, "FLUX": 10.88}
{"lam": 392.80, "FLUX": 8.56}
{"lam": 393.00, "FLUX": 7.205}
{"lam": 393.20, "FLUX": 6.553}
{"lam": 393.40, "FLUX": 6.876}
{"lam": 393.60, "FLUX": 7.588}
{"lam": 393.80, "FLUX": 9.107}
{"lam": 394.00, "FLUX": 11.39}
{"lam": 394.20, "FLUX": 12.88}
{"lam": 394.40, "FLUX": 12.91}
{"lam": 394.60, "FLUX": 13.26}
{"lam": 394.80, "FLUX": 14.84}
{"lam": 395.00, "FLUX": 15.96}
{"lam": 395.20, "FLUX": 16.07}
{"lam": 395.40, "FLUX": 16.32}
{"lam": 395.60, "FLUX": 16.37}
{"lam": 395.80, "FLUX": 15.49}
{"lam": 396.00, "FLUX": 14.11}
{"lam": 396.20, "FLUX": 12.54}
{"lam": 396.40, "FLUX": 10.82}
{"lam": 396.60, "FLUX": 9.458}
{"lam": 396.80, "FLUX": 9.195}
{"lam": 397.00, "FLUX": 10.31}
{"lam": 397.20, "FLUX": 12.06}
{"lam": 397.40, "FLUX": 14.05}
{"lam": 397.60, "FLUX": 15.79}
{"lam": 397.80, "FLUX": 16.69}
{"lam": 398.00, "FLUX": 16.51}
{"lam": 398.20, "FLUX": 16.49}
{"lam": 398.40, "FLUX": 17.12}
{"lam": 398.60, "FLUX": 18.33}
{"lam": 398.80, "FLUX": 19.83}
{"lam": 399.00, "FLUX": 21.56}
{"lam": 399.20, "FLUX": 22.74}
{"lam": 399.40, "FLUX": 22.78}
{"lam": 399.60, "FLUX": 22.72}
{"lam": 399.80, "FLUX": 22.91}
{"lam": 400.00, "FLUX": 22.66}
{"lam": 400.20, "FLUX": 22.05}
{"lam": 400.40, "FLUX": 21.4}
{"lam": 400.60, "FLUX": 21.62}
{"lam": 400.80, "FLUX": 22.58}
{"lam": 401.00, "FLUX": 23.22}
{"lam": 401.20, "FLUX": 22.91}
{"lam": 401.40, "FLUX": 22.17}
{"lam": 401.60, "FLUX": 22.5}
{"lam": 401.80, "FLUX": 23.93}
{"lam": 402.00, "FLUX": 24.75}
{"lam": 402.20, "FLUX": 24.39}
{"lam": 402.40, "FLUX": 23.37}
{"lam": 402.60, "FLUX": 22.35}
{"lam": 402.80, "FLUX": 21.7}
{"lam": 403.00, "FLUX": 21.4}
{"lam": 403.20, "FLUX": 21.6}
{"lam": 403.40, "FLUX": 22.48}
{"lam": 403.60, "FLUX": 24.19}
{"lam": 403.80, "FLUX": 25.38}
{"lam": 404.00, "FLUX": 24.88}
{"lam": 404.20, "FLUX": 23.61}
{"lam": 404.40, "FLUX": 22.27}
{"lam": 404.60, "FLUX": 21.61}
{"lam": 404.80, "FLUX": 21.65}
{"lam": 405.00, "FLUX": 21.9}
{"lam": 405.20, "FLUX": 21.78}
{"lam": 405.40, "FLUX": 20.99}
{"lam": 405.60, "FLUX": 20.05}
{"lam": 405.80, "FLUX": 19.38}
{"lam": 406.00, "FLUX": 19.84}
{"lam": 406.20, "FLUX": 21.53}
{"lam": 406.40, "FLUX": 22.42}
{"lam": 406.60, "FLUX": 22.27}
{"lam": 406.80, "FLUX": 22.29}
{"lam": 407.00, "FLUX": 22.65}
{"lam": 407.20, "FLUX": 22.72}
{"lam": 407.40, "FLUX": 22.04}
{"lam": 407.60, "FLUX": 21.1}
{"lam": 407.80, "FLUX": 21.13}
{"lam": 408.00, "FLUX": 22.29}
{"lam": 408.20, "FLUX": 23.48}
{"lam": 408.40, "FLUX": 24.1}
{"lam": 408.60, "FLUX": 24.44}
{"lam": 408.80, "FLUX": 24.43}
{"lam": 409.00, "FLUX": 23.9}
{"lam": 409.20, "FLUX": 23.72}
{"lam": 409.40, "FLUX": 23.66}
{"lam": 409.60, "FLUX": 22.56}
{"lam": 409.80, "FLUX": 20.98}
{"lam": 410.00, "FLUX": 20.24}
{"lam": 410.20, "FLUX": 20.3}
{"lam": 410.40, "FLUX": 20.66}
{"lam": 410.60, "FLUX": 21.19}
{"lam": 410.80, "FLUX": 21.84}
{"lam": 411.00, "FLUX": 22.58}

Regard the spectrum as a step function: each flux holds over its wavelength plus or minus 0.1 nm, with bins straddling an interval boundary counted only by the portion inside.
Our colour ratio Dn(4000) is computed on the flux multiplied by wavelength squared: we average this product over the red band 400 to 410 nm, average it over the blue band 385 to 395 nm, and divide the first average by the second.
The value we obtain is 1.9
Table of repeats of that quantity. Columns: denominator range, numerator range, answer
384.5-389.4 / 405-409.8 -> 2.09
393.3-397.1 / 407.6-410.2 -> 1.96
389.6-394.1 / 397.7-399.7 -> 1.49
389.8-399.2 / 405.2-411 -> 1.66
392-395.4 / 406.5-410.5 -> 2.06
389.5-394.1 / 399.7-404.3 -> 1.78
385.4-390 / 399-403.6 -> 1.97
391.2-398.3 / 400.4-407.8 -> 1.78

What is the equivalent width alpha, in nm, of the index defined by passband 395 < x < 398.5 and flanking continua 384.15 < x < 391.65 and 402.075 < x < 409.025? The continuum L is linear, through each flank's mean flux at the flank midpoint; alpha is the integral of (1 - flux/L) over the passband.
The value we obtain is 0.720 nm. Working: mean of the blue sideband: 13.1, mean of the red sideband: 22.4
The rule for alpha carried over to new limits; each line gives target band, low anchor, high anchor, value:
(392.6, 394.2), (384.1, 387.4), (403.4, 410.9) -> 0.69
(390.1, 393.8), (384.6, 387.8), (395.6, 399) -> -0.13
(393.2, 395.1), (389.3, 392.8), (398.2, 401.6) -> 0.69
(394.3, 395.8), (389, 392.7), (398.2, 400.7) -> 0.27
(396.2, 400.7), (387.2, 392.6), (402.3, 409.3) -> 0.34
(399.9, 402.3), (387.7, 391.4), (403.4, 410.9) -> -0.39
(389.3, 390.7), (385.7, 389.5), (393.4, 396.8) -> -0.44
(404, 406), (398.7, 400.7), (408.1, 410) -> 0.10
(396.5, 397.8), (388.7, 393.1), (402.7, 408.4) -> 0.42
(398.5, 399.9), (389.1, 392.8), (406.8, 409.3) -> -0.17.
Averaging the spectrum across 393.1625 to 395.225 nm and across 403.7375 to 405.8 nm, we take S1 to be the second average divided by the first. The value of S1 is 1.92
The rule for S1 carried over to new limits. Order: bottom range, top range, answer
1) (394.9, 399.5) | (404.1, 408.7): 1.40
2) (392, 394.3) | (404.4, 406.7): 2.07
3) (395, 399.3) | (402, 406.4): 1.45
